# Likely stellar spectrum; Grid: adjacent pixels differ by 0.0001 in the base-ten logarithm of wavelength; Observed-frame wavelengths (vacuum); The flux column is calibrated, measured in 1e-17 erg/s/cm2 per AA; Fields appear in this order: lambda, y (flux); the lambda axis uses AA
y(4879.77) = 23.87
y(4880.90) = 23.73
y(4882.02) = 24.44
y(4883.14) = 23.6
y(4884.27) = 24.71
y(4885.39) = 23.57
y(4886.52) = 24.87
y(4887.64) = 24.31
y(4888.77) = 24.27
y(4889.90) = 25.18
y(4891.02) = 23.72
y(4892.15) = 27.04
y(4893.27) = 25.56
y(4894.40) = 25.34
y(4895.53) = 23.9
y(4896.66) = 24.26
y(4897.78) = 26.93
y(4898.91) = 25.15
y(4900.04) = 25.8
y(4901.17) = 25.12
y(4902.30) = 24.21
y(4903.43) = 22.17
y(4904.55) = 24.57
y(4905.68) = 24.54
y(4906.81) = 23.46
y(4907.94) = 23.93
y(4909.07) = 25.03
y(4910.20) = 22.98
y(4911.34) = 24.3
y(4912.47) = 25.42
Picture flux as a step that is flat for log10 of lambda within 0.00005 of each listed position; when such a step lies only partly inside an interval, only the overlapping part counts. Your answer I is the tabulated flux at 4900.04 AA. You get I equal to 25.8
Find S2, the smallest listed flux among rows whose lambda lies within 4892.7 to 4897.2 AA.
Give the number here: 23.9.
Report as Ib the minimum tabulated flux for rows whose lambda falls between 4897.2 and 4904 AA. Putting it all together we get 22.17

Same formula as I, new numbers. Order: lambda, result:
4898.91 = 25.15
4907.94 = 23.93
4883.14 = 23.6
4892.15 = 27.04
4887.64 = 24.31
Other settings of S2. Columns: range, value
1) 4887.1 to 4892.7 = 23.72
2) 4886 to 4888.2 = 24.31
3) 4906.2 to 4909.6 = 23.46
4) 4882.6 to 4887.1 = 23.57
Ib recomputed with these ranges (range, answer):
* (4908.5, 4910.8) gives 22.98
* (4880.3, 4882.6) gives 23.73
